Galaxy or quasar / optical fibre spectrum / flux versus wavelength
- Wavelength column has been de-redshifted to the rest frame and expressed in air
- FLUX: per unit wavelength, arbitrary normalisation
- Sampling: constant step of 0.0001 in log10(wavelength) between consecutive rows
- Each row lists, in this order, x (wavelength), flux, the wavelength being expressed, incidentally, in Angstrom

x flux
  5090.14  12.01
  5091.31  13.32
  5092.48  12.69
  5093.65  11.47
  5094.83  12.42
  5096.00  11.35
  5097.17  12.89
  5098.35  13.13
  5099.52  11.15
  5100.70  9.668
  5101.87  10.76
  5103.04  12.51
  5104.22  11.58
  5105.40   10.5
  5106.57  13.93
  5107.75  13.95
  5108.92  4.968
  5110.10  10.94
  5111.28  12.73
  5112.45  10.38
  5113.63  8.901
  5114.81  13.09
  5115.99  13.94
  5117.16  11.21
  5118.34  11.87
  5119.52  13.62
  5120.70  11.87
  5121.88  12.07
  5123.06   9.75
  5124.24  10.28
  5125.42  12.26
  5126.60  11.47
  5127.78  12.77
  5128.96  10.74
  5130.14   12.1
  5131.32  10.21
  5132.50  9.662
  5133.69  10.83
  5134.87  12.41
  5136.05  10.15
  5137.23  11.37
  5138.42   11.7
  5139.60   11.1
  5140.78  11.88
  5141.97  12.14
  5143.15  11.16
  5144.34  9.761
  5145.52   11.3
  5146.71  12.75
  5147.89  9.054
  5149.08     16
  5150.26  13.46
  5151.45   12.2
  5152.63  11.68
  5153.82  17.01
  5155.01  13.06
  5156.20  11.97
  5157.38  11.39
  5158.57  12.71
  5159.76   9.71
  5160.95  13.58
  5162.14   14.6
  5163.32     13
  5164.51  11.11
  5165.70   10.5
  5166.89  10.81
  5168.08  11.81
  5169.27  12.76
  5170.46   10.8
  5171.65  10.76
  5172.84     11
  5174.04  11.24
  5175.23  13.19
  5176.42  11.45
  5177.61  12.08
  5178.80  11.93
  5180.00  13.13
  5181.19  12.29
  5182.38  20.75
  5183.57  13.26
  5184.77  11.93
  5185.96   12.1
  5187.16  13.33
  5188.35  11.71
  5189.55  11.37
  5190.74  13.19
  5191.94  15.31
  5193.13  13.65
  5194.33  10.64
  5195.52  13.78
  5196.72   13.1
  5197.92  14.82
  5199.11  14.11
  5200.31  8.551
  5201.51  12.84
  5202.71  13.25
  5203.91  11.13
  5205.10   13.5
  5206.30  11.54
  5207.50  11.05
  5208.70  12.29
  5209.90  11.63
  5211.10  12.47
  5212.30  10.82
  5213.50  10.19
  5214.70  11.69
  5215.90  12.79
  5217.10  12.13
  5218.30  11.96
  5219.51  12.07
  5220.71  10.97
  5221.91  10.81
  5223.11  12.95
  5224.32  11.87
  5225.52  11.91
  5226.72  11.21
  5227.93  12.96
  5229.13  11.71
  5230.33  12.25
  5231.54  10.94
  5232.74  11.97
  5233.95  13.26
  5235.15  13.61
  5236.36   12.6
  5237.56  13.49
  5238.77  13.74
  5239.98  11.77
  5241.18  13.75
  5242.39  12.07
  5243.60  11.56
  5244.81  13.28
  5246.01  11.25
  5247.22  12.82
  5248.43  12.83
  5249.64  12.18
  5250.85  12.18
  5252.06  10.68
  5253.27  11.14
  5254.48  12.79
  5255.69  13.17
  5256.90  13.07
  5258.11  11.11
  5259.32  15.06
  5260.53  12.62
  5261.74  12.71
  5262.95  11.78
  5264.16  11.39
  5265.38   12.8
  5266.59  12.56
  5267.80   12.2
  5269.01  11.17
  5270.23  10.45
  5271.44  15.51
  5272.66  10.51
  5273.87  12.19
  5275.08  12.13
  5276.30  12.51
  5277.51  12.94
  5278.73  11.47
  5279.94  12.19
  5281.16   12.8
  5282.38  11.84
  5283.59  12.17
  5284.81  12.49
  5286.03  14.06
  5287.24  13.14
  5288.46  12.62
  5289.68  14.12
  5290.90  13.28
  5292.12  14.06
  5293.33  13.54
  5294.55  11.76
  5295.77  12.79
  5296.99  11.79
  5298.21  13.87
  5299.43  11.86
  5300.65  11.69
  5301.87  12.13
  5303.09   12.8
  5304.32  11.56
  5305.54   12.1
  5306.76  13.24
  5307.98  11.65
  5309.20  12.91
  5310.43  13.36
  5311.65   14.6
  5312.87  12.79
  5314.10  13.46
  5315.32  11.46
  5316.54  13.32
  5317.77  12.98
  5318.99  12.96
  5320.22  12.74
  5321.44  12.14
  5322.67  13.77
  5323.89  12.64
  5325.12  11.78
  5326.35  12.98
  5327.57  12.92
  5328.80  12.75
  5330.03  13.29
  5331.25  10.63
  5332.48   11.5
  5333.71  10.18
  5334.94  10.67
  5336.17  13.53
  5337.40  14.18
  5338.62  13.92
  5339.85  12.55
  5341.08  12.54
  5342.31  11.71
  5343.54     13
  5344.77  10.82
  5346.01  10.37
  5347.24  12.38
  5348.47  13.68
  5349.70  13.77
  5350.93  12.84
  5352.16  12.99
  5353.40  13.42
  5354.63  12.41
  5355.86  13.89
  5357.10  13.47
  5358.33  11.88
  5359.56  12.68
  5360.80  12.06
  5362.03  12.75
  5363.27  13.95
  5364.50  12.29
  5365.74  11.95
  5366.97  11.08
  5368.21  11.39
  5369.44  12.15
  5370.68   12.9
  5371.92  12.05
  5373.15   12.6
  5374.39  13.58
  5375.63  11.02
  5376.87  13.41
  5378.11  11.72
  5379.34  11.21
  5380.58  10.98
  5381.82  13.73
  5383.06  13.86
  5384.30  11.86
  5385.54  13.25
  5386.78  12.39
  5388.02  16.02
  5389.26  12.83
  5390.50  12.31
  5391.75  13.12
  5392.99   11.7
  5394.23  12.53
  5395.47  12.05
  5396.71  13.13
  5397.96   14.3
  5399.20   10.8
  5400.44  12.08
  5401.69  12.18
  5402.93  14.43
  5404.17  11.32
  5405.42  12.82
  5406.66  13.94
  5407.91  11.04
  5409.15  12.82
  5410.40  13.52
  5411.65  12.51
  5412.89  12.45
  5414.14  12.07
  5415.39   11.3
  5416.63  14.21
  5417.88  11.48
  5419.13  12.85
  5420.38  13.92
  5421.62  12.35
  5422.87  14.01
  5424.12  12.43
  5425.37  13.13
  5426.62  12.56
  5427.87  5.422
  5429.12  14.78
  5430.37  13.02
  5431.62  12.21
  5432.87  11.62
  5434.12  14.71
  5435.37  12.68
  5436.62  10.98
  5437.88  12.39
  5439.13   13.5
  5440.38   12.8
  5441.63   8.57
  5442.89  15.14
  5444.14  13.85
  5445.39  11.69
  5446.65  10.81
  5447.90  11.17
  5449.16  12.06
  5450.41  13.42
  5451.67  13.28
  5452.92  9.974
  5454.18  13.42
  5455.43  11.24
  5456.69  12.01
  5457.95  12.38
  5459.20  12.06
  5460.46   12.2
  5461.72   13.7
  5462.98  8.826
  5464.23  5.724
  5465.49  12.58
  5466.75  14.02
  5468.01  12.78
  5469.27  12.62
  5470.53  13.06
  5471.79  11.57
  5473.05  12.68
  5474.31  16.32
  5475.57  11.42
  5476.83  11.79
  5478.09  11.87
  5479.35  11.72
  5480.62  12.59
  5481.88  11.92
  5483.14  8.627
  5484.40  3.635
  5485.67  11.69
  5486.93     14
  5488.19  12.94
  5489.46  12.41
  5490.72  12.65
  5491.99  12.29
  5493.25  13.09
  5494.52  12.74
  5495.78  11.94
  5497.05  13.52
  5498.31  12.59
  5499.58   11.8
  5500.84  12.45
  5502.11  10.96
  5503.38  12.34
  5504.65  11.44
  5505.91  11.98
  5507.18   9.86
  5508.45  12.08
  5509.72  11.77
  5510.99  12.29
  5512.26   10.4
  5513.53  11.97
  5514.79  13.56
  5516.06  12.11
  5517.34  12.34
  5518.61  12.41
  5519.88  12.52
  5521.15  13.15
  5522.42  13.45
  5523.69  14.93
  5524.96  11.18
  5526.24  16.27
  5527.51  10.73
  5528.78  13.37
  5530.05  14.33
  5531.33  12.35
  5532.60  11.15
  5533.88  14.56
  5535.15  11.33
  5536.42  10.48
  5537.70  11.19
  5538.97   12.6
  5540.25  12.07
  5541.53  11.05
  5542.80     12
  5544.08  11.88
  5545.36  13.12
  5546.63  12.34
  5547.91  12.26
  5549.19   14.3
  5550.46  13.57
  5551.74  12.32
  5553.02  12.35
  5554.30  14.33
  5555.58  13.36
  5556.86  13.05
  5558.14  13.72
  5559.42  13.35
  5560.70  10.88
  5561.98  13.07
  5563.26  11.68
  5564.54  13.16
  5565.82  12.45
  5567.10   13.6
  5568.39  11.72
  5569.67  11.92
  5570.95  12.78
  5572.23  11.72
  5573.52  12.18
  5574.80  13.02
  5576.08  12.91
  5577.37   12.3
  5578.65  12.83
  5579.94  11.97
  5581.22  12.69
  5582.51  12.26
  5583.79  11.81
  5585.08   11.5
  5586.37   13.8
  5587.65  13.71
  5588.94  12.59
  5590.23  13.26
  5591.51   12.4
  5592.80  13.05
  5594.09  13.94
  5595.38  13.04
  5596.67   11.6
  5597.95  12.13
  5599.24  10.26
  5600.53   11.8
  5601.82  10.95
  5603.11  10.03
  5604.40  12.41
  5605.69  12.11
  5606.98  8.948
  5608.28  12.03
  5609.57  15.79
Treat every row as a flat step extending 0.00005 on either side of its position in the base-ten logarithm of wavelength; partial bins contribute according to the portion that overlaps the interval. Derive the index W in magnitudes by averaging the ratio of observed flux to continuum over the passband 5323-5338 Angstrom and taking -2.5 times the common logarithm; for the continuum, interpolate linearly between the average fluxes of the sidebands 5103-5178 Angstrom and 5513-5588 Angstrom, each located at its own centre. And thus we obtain -0.01 mag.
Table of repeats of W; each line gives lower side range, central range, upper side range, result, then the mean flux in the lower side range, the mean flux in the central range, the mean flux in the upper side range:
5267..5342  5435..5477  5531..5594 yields 0.04 mag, 12.6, 12.1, 12.5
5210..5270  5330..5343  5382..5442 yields 0.02 mag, 12.2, 12.2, 12.6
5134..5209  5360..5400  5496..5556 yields -0.01 mag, 12.3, 12.5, 12.4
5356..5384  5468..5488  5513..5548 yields 0.07 mag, 12.4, 11.8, 12.5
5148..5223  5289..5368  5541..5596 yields -0.01 mag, 12.4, 12.6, 12.7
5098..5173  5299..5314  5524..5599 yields -0.05 mag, 11.7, 12.6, 12.6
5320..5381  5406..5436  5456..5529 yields -0.03 mag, 12.4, 12.5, 12.1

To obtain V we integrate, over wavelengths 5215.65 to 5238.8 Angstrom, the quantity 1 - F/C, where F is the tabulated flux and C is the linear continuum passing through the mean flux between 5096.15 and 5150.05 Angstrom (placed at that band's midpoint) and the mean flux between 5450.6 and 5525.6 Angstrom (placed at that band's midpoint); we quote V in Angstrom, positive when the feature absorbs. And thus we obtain -1.1 Angstrom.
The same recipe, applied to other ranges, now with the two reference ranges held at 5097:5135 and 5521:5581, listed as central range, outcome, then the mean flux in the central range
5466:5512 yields 1.63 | 12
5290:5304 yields -0.89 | 12.7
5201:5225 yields -0.40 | 11.9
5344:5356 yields -0.53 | 12.6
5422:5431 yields 0.07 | 12.2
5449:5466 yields 1.05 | 11.6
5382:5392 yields -0.86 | 13.2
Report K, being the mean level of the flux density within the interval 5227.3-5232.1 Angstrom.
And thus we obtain 12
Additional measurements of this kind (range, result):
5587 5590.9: 13.2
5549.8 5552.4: 13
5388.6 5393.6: 12.5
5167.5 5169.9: 12.3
